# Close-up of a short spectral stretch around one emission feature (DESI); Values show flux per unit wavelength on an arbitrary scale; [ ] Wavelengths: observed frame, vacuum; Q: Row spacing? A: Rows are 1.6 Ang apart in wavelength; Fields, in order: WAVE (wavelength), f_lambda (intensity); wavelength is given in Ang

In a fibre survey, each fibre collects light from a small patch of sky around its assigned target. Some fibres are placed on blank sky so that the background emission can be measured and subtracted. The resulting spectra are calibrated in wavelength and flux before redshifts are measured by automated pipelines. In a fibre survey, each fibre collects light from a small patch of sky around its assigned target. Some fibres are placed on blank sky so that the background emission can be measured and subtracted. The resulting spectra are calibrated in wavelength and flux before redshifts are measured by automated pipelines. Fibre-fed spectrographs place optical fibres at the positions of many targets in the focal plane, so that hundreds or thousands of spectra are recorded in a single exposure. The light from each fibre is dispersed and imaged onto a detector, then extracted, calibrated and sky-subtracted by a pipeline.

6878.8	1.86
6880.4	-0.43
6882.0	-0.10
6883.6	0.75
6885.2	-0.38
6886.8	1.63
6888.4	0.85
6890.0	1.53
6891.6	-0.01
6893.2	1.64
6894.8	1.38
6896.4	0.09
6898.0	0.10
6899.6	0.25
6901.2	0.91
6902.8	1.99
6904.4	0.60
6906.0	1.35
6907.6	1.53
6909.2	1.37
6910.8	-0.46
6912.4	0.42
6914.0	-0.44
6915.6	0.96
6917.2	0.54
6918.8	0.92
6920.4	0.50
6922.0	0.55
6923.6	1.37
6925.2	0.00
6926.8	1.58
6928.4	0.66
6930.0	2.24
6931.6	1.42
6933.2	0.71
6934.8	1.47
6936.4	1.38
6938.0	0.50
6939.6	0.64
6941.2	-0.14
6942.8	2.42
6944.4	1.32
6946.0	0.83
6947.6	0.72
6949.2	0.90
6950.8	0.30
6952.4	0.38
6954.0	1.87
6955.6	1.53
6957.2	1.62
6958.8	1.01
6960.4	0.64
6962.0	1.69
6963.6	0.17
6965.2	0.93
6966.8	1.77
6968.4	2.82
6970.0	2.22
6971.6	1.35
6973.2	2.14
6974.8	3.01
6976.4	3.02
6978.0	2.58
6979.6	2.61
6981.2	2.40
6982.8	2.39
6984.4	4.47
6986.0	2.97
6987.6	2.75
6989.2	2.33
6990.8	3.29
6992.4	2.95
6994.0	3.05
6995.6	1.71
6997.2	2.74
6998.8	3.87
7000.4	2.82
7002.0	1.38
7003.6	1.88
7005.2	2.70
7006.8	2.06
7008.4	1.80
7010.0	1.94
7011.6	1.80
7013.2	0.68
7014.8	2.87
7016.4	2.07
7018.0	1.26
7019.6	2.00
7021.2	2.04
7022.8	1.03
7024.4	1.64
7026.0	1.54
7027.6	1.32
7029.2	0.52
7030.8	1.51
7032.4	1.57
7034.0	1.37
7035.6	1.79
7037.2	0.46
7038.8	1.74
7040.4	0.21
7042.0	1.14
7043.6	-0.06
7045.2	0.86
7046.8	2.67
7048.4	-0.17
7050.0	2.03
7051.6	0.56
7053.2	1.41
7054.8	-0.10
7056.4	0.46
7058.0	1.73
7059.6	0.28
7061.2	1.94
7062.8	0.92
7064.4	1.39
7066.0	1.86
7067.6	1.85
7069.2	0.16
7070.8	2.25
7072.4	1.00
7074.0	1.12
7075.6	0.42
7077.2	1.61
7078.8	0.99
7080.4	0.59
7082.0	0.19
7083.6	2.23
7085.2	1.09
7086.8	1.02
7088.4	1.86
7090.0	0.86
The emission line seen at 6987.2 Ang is Mg II 2798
